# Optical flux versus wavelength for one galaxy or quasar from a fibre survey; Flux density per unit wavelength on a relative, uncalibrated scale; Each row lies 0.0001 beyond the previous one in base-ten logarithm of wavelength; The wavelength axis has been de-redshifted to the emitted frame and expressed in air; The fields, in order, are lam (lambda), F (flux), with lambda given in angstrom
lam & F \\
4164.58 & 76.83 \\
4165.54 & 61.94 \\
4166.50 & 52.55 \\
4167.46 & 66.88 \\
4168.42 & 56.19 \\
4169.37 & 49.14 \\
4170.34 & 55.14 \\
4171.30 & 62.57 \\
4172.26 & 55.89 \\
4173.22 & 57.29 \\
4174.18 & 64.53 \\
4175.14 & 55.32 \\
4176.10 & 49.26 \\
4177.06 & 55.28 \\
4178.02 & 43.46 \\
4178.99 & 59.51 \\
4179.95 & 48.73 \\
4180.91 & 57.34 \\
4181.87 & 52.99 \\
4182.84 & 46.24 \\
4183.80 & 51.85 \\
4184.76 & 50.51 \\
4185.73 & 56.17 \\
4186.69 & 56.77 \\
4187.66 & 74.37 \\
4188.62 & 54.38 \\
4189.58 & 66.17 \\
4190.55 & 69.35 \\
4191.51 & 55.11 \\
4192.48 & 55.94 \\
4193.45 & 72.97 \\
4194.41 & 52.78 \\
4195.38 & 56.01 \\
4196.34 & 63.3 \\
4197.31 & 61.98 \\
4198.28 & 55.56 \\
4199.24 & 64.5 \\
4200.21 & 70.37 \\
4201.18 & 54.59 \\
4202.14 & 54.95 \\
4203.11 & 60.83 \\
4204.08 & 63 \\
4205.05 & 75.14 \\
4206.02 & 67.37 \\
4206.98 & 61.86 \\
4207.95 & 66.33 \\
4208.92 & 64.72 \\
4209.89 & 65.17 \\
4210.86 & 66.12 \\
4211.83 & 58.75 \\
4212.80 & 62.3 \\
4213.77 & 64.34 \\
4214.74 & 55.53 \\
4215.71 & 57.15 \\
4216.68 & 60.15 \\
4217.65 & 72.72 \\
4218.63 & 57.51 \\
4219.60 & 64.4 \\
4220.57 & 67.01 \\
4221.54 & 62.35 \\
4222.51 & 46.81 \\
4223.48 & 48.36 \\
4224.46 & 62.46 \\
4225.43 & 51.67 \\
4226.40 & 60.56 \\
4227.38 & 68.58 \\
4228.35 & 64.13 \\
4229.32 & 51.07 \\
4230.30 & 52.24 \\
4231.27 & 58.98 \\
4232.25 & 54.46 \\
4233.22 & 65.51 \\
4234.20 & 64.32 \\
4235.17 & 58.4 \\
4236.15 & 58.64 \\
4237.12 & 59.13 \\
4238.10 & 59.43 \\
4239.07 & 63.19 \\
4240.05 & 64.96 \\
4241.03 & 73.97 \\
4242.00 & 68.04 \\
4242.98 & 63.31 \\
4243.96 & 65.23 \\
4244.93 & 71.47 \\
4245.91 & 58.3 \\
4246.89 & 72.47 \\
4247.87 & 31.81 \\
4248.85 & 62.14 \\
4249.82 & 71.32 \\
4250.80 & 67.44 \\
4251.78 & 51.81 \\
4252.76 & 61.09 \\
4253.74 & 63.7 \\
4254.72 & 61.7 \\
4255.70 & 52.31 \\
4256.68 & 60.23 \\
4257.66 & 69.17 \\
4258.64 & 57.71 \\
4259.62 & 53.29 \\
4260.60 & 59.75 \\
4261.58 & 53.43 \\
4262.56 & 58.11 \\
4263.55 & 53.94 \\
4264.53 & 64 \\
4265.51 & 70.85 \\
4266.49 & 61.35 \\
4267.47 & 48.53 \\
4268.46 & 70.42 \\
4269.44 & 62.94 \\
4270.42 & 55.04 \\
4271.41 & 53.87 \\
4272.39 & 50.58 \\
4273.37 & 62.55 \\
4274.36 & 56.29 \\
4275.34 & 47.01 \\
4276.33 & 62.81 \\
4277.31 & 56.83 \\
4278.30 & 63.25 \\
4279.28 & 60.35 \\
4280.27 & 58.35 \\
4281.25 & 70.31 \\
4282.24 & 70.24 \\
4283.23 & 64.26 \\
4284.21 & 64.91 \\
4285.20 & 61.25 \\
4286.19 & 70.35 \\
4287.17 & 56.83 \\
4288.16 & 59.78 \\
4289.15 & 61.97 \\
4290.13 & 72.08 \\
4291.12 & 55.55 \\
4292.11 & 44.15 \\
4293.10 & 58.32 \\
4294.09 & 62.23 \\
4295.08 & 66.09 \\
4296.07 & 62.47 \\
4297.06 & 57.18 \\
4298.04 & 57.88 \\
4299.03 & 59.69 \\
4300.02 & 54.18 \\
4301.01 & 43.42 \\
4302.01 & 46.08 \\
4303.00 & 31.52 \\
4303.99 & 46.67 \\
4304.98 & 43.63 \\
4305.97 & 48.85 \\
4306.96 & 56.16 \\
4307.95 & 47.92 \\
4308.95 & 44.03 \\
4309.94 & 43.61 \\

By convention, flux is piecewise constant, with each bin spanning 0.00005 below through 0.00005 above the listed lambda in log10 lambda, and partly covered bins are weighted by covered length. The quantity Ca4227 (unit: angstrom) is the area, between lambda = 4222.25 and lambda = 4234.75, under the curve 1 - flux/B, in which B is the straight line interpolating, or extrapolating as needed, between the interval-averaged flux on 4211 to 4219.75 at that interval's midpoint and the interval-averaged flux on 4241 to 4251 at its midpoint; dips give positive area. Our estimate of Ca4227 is 0.9 angstrom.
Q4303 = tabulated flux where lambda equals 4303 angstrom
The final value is 31.52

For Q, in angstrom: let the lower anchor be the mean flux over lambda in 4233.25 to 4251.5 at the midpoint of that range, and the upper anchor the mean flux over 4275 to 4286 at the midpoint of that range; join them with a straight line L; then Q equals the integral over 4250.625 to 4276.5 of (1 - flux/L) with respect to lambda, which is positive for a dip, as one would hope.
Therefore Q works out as 1.6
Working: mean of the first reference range 62.9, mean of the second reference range 62.2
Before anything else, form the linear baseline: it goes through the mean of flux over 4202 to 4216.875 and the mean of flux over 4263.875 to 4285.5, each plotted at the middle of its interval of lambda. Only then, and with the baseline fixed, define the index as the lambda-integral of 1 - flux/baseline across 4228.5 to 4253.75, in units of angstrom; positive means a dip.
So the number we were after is 0.2 angstrom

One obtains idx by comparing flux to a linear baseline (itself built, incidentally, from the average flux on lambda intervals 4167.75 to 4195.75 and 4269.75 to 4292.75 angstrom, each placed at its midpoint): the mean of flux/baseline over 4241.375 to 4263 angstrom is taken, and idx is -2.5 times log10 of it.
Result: -0.03 mag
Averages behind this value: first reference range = 56.7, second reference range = 60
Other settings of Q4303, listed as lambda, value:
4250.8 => 67.44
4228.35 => 64.13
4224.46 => 62.46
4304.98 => 43.63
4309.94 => 43.61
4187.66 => 74.37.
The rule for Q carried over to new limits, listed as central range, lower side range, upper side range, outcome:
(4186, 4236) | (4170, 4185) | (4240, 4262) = -3.2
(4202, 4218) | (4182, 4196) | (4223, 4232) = -1.5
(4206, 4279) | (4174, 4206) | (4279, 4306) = -3.0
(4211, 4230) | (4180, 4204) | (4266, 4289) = -0.1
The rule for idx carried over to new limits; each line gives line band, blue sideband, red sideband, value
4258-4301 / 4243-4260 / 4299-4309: -0.12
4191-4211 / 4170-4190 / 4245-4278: -0.10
